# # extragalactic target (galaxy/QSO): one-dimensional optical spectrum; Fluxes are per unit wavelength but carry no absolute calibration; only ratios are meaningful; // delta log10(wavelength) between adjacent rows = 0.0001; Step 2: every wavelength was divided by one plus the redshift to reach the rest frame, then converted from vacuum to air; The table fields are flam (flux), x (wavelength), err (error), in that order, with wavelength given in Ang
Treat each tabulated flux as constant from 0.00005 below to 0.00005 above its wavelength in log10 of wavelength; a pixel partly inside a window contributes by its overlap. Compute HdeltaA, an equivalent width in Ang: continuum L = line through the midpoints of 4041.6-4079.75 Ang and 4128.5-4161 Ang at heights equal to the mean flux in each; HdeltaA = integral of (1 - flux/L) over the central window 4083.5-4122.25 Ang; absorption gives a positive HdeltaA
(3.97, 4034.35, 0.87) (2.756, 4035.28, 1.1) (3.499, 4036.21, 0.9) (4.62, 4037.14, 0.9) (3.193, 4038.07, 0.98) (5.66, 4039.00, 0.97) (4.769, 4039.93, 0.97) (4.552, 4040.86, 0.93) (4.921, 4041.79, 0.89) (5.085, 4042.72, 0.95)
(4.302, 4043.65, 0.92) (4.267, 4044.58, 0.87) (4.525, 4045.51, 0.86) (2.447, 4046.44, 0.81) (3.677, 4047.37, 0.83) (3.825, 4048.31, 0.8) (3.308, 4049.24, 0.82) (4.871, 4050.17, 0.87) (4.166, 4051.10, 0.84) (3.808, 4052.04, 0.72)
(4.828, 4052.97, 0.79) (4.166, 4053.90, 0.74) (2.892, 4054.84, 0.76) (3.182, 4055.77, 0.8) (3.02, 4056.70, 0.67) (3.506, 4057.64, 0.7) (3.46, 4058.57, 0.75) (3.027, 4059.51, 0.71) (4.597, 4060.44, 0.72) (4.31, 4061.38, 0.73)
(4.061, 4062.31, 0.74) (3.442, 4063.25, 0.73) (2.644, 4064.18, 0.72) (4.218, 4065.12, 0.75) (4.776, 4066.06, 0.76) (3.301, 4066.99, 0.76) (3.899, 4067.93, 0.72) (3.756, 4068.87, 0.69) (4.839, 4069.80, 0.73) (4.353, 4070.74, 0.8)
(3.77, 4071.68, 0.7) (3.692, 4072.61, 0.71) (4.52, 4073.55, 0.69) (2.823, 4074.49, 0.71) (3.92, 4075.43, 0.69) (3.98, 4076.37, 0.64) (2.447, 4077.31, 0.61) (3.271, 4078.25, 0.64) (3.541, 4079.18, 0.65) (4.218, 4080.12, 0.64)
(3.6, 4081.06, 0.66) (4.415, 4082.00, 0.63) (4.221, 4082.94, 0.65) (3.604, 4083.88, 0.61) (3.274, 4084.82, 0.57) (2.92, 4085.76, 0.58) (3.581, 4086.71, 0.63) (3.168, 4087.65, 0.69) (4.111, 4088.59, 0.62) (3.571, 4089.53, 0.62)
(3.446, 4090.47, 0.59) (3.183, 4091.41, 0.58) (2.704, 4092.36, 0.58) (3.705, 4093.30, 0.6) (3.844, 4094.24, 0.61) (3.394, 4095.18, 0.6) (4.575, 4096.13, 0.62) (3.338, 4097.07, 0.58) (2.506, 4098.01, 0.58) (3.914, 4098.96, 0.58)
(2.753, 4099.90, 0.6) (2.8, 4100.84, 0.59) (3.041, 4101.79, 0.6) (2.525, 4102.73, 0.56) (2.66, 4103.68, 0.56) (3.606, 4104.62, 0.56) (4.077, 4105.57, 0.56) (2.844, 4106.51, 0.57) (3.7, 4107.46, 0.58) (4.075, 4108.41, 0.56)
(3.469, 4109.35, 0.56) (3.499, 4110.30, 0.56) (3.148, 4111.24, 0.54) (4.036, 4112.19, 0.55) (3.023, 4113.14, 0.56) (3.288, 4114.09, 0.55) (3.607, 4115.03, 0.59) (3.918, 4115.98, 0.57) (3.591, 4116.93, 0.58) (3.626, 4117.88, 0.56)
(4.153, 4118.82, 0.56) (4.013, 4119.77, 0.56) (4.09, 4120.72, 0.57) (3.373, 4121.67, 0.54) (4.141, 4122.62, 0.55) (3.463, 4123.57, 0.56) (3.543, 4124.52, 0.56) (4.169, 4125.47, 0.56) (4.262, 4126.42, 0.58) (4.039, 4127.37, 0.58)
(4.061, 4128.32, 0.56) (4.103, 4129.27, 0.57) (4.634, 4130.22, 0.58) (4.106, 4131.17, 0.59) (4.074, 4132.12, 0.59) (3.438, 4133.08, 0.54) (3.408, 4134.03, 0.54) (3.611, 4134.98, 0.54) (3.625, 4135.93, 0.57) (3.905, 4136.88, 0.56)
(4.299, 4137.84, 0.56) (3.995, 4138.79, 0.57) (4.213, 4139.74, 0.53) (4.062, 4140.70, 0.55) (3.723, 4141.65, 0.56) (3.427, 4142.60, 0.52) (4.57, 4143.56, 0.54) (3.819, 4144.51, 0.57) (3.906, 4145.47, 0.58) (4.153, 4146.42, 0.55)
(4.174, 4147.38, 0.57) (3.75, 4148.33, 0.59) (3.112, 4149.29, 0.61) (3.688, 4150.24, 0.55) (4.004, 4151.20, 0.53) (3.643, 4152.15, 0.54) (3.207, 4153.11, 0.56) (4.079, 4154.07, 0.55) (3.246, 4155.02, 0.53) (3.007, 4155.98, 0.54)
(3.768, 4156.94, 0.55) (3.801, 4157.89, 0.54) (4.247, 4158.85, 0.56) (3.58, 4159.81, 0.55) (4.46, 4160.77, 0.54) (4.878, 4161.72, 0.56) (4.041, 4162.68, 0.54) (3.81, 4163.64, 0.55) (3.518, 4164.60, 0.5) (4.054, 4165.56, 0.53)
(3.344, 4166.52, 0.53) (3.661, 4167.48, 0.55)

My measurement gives 3.8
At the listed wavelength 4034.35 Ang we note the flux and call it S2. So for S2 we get 3.97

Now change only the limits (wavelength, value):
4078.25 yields 3.271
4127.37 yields 4.039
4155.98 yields 3.007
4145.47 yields 3.906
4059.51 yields 3.027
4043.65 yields 4.302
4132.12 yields 4.074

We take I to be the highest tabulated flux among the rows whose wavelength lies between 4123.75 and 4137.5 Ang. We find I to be 4.634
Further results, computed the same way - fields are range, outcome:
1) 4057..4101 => 4.839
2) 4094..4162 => 4.878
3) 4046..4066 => 4.871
